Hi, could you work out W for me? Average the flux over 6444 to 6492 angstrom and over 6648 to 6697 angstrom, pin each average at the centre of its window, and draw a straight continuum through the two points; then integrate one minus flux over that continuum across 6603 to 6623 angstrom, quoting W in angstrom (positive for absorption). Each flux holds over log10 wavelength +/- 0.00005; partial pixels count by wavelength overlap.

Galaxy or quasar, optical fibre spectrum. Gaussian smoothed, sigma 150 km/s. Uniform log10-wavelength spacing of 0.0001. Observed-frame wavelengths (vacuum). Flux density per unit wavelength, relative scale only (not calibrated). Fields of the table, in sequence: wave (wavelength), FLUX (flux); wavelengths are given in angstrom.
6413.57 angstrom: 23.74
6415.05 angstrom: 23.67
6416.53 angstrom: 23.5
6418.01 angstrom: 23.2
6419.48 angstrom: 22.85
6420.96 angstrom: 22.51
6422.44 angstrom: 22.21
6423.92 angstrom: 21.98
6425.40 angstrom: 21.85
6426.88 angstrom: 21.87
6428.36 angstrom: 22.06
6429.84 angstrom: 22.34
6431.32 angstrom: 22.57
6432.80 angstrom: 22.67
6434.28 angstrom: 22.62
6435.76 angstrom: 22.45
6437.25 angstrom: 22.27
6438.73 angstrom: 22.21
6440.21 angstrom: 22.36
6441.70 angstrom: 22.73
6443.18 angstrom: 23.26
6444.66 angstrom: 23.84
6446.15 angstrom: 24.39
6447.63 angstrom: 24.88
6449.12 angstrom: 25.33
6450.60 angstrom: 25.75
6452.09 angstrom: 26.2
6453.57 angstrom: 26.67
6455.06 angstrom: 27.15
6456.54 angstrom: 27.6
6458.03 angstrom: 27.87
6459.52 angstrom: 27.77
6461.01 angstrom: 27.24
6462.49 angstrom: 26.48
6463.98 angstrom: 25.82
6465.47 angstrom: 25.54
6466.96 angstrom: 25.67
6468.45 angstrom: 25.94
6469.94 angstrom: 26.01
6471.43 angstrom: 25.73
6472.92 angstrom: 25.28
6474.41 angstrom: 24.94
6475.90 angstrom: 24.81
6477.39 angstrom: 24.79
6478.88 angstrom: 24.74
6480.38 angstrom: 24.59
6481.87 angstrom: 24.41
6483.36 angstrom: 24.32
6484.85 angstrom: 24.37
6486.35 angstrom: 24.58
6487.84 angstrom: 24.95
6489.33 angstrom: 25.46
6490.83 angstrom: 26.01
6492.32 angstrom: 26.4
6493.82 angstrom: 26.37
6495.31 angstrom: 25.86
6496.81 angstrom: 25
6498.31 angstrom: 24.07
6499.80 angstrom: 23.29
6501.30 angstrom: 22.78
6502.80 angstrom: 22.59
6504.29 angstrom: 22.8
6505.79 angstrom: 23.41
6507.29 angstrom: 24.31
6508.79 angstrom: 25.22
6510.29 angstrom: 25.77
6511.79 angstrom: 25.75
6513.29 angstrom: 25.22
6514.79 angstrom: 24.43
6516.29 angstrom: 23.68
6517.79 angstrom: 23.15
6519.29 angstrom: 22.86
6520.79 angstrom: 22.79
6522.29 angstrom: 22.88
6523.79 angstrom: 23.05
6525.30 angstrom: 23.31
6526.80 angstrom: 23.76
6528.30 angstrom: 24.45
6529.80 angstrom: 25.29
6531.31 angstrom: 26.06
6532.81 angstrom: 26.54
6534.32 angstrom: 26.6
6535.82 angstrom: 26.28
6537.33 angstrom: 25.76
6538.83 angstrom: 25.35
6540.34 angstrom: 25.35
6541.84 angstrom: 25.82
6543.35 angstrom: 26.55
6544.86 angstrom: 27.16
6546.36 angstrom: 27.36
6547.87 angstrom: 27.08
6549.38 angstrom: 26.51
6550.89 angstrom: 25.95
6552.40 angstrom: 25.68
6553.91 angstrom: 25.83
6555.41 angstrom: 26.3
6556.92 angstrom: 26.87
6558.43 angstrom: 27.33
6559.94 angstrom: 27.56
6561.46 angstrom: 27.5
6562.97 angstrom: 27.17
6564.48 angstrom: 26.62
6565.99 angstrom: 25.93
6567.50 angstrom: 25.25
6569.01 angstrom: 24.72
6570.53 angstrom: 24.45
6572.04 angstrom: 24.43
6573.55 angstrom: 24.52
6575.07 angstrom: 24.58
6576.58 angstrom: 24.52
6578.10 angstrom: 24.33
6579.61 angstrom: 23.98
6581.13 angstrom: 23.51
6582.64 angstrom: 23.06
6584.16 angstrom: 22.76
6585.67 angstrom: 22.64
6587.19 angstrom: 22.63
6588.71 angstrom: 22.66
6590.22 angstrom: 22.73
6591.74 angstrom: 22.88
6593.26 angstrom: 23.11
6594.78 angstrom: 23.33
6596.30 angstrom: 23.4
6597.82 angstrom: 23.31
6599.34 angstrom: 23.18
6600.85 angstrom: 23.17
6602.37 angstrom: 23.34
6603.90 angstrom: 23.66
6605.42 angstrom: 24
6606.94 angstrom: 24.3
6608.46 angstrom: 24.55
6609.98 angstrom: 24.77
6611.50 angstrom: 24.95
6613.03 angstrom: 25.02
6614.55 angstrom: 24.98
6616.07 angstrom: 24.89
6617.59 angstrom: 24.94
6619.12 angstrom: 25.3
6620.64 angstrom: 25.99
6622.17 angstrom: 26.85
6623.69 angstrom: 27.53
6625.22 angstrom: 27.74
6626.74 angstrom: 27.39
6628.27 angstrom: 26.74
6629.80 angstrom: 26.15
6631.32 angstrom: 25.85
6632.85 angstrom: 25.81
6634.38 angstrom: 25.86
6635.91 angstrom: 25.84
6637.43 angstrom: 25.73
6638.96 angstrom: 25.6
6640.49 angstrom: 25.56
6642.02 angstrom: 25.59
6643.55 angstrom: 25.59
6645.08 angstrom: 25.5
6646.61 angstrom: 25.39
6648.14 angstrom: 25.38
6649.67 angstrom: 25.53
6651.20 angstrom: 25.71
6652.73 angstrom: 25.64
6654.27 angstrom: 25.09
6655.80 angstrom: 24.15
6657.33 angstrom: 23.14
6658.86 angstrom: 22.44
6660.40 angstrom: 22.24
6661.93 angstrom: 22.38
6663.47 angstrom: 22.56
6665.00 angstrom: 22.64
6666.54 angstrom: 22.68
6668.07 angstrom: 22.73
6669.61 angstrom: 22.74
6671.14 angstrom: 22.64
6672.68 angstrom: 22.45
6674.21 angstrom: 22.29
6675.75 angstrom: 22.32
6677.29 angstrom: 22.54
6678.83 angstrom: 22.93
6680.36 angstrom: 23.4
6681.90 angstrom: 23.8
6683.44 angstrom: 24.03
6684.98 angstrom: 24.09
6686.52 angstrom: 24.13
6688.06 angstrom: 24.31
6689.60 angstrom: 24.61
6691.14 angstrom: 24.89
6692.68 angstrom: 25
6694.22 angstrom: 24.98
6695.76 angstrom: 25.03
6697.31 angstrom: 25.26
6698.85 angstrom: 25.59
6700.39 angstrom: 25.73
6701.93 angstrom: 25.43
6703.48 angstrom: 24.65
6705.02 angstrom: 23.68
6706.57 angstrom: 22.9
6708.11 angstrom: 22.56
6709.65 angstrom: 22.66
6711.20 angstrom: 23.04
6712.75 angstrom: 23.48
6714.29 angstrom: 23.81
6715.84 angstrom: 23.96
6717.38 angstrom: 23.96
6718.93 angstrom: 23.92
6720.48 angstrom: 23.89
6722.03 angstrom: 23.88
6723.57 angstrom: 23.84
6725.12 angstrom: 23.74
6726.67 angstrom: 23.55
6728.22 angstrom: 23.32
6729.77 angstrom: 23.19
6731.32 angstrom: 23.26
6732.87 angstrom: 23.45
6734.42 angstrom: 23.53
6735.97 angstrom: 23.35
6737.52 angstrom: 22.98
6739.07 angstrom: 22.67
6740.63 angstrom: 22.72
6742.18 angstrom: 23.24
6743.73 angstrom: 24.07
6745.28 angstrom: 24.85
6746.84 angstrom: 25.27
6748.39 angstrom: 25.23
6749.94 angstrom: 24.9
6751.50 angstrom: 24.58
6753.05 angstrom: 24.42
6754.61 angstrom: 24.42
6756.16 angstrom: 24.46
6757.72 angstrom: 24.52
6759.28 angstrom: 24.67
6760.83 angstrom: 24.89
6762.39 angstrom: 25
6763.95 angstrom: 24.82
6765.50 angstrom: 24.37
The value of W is -0.6 angstrom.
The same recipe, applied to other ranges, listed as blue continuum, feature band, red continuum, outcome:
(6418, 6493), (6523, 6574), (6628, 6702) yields -2.89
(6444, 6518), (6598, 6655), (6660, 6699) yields -3.31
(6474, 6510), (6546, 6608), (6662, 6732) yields -1.14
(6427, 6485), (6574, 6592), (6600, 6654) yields 1.34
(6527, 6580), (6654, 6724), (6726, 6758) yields 2.27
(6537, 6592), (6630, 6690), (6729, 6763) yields 1.20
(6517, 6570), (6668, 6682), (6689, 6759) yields 1.00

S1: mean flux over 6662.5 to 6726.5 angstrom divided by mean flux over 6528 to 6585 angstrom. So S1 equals 0.9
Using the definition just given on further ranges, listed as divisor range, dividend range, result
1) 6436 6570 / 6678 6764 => 0.95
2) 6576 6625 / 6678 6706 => 1.02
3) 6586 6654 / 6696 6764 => 0.96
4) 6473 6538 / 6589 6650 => 1.02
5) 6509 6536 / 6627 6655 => 1.05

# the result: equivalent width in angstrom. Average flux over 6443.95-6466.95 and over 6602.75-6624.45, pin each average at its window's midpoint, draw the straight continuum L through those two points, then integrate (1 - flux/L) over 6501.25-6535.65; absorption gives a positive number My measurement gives 2.0 angstrom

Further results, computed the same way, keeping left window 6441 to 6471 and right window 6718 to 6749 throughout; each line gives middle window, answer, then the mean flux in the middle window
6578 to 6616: 1.7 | 23.6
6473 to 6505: 1.2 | 24.6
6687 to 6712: -0.5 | 24.4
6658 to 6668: 0.7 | 22.5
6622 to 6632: -1.0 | 26.9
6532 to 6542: -0.3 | 26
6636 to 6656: -0.9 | 25.5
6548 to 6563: -1.0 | 26.7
